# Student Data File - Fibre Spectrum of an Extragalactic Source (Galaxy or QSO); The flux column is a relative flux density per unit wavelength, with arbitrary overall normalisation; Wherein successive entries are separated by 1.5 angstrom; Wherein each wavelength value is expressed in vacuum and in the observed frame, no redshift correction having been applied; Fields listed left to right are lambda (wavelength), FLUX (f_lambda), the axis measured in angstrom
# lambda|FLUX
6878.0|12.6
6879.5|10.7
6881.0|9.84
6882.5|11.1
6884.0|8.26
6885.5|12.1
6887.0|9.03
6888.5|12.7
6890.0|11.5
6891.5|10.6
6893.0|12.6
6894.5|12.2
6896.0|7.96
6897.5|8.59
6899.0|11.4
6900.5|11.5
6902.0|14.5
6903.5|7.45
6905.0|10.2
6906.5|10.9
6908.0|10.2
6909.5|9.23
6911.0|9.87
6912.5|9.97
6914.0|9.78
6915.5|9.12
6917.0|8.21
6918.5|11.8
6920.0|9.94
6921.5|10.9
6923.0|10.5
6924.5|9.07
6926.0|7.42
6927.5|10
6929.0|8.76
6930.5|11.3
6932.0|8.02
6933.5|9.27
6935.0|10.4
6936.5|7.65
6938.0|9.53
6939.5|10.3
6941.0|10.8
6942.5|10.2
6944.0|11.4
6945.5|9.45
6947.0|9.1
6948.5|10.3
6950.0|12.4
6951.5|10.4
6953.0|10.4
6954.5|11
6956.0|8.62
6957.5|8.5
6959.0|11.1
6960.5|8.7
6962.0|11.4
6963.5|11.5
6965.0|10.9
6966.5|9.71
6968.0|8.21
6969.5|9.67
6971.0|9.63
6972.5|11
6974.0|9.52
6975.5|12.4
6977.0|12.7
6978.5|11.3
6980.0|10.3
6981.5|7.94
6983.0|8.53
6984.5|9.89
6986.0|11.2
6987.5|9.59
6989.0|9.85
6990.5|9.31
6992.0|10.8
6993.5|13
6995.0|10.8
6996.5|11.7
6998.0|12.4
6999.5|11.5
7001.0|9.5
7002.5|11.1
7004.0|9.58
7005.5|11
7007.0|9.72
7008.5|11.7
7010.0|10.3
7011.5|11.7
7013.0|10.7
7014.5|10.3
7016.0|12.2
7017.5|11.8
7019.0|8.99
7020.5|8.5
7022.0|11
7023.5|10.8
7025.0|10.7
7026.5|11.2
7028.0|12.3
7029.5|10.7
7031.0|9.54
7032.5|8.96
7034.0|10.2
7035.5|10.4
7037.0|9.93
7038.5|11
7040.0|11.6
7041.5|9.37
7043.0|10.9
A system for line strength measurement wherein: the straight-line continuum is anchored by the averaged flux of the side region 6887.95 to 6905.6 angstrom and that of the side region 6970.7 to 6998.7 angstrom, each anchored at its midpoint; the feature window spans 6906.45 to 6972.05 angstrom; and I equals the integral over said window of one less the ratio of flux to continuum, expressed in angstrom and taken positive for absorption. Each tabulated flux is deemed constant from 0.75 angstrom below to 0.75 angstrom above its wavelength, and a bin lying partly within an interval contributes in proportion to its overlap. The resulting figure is 5.41 angstrom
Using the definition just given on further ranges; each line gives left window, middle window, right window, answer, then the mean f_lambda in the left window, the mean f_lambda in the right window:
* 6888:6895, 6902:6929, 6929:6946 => 2.5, 11.9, 9.81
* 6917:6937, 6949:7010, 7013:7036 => -2.2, 9.59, 10.5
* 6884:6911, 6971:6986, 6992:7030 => 0.6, 10.7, 10.9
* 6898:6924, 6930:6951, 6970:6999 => 0.9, 10.3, 10.6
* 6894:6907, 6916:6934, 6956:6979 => 1.4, 10.5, 10.3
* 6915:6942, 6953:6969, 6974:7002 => 0.3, 9.62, 10.7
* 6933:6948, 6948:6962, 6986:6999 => -0.1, 9.83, 11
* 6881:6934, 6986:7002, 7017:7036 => -0.8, 10.2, 10.4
